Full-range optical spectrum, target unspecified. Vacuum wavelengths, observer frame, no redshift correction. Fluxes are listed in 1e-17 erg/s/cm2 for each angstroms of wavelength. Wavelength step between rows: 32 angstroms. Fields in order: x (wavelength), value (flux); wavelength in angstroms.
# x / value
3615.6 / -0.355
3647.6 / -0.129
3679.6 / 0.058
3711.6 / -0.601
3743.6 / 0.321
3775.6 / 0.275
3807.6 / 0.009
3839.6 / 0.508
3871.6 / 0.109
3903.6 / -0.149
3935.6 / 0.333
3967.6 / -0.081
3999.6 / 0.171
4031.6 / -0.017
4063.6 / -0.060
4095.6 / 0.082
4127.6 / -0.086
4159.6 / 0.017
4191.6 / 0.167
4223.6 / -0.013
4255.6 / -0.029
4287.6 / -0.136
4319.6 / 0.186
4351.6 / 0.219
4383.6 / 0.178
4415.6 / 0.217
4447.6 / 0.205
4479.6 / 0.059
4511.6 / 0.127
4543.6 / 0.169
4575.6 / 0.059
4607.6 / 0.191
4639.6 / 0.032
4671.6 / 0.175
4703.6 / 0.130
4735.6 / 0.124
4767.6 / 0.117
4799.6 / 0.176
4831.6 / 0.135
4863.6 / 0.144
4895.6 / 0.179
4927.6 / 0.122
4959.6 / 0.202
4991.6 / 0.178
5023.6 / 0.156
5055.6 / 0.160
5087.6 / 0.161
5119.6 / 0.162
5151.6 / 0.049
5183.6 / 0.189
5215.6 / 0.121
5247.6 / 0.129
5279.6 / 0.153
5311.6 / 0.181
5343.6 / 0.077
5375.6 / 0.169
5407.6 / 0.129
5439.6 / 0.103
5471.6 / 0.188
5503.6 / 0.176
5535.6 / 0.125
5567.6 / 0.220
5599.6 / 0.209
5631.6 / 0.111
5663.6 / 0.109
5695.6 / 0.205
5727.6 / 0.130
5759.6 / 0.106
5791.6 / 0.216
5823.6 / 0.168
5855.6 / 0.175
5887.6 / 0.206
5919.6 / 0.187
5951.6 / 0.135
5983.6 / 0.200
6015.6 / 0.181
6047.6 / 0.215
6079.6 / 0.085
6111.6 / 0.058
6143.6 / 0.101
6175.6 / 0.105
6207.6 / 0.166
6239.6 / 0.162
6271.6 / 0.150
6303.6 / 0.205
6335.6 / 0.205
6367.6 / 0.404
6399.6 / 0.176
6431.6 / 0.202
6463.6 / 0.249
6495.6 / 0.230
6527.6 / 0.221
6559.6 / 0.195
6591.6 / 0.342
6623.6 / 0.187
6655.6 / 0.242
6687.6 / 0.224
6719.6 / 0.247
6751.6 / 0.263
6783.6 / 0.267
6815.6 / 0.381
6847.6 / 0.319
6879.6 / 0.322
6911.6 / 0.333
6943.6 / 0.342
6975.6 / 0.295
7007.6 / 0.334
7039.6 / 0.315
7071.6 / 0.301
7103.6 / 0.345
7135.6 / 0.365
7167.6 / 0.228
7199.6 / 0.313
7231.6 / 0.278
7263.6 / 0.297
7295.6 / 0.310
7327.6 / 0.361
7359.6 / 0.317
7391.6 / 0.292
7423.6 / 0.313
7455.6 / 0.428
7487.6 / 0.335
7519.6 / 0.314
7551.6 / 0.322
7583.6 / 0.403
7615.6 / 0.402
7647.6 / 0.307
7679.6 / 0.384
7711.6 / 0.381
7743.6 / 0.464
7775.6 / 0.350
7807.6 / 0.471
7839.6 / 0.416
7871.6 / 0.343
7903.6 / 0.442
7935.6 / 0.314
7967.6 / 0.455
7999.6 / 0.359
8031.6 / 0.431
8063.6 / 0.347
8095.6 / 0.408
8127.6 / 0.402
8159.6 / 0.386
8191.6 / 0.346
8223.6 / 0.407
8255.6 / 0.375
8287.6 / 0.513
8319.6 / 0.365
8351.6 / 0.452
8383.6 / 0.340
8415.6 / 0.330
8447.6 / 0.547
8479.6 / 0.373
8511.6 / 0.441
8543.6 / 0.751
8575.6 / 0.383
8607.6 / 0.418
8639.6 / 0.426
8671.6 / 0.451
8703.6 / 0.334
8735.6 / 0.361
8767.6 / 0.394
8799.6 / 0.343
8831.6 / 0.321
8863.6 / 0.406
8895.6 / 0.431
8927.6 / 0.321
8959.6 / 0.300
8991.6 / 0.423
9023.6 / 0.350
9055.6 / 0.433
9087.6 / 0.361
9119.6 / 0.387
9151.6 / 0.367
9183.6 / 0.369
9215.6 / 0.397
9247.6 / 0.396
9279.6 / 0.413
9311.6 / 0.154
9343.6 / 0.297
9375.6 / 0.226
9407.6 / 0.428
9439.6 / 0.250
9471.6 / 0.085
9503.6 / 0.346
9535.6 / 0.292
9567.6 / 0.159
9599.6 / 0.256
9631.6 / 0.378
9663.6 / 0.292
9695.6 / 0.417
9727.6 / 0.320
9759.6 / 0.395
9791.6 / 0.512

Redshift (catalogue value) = 0.70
